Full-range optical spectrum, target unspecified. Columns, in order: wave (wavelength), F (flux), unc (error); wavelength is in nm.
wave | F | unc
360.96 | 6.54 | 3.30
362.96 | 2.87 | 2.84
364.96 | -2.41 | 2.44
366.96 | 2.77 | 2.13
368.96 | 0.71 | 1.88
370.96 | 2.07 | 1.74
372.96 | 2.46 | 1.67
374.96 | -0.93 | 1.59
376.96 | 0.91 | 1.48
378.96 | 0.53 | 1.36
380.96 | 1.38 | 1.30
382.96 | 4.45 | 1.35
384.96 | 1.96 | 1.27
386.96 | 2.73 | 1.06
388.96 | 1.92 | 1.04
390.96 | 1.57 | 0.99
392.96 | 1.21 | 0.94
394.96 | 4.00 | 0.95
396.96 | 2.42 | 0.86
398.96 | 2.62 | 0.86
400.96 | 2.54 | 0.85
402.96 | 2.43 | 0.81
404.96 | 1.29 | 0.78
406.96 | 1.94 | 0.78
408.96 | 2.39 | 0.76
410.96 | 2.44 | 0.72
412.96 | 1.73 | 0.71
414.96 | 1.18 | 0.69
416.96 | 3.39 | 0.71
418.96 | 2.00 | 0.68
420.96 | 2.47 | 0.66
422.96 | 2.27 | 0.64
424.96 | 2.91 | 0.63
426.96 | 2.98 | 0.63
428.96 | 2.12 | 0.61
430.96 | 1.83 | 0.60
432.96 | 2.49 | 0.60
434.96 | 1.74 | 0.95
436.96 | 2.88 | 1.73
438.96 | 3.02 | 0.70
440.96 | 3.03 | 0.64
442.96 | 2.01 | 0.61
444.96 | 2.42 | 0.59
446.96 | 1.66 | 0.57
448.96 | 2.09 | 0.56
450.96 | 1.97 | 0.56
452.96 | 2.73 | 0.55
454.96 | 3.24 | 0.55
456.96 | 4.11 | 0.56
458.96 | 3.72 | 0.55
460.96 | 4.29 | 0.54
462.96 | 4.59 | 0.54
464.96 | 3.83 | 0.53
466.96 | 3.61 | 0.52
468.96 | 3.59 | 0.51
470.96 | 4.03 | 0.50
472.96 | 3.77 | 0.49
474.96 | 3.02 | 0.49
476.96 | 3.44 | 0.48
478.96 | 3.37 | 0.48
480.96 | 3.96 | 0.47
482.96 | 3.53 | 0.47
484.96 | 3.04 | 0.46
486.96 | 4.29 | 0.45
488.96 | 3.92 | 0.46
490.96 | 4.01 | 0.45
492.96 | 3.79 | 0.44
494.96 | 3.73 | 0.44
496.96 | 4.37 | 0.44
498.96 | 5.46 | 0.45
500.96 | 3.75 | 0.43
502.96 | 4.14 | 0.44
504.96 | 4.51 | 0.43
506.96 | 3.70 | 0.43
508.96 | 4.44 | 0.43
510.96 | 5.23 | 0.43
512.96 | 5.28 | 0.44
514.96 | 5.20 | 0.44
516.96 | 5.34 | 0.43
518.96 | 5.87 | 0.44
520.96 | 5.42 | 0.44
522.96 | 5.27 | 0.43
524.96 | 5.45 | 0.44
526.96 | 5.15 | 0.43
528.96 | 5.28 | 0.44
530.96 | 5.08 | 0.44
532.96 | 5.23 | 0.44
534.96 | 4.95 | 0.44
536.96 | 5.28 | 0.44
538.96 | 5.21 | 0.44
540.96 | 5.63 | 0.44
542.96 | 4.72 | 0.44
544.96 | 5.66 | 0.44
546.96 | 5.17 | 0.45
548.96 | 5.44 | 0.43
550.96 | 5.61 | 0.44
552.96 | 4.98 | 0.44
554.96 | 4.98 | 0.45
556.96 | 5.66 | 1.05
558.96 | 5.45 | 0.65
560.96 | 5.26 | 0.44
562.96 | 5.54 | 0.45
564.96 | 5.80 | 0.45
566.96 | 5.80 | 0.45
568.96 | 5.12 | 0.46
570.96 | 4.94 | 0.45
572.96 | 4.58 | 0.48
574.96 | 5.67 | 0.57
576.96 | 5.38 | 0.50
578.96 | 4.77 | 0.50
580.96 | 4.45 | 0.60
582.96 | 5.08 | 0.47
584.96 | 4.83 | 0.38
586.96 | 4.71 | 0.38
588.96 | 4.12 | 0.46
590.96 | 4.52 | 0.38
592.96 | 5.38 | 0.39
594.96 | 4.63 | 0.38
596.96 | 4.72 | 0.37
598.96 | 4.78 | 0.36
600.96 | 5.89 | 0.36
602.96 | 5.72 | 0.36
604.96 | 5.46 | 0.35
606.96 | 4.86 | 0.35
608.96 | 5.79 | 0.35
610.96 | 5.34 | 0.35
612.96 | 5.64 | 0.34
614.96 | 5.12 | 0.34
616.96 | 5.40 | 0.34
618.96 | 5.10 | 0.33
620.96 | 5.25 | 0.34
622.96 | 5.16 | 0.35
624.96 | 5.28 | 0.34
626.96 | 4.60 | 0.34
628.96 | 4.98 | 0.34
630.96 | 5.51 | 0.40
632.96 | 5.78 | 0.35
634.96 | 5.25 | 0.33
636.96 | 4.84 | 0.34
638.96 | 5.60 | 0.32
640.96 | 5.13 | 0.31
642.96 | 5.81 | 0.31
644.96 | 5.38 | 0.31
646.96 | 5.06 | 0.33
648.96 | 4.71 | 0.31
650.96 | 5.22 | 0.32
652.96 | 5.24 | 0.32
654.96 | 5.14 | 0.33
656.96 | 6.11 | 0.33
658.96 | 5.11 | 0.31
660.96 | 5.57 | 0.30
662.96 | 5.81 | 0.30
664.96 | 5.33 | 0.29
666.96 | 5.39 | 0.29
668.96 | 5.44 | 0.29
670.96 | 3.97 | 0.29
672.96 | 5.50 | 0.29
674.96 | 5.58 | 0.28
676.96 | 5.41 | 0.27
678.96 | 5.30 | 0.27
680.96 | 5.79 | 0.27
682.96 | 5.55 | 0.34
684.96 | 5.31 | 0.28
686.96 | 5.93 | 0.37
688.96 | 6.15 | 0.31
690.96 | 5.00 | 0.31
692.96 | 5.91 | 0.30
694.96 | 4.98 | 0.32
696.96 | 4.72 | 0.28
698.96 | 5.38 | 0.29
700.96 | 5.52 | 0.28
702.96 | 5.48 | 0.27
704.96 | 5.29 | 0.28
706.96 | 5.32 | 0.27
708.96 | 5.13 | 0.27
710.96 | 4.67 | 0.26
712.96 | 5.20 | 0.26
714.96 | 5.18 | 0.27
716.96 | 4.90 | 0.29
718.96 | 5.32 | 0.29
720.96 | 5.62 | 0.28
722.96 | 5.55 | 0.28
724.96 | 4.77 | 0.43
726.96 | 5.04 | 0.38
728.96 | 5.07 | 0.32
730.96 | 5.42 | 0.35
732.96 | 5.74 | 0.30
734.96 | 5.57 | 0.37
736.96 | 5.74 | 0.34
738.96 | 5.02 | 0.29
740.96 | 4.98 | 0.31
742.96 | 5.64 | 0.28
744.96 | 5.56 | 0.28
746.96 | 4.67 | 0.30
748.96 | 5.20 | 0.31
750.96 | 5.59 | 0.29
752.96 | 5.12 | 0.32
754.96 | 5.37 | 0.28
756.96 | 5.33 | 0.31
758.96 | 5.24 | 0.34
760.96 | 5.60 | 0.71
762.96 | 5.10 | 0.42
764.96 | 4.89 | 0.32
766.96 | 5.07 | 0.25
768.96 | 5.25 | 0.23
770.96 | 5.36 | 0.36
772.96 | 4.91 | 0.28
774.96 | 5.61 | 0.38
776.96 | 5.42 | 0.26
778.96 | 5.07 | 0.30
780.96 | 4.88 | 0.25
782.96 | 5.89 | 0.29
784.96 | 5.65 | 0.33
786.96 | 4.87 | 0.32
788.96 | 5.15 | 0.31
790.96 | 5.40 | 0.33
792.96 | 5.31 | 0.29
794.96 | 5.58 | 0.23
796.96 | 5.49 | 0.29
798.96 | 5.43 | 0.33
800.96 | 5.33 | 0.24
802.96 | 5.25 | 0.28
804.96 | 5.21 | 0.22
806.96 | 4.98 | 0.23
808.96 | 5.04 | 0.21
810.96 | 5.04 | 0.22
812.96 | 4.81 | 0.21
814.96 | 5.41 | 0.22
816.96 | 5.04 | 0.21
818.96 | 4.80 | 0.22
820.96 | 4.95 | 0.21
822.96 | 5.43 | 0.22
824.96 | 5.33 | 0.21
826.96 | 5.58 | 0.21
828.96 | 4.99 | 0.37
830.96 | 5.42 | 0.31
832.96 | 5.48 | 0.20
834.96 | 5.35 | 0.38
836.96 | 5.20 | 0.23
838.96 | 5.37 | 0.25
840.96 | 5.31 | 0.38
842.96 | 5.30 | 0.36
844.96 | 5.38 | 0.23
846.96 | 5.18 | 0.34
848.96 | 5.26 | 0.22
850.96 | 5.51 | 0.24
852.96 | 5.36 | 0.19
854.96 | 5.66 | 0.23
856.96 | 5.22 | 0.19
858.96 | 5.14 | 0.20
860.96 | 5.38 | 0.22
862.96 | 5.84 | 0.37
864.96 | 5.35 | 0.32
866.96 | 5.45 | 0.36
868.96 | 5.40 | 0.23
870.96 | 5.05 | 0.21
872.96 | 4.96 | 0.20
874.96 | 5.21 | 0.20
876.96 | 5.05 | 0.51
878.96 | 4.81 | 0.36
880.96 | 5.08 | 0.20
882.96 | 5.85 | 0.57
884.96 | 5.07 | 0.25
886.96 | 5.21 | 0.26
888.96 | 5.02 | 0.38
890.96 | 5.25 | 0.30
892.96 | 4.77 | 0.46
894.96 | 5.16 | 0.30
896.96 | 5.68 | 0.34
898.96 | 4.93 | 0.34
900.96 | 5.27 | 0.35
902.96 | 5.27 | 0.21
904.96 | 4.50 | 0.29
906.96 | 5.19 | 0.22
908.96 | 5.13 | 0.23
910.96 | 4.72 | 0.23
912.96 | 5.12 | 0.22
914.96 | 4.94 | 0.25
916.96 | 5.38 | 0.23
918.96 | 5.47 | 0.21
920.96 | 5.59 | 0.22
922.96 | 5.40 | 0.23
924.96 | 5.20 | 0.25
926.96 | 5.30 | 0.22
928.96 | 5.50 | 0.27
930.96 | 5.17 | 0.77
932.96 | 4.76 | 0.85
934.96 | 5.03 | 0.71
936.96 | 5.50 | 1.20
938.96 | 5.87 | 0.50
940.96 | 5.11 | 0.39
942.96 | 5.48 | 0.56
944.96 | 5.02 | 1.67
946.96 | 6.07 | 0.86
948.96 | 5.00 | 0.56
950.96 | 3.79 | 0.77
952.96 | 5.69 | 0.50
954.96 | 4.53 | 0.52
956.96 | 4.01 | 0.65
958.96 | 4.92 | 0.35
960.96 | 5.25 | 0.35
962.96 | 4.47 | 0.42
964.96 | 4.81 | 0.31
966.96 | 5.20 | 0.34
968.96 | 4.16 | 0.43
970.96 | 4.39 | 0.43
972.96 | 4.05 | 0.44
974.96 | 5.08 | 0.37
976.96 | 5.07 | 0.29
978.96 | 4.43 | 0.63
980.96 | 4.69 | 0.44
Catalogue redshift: 0.14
